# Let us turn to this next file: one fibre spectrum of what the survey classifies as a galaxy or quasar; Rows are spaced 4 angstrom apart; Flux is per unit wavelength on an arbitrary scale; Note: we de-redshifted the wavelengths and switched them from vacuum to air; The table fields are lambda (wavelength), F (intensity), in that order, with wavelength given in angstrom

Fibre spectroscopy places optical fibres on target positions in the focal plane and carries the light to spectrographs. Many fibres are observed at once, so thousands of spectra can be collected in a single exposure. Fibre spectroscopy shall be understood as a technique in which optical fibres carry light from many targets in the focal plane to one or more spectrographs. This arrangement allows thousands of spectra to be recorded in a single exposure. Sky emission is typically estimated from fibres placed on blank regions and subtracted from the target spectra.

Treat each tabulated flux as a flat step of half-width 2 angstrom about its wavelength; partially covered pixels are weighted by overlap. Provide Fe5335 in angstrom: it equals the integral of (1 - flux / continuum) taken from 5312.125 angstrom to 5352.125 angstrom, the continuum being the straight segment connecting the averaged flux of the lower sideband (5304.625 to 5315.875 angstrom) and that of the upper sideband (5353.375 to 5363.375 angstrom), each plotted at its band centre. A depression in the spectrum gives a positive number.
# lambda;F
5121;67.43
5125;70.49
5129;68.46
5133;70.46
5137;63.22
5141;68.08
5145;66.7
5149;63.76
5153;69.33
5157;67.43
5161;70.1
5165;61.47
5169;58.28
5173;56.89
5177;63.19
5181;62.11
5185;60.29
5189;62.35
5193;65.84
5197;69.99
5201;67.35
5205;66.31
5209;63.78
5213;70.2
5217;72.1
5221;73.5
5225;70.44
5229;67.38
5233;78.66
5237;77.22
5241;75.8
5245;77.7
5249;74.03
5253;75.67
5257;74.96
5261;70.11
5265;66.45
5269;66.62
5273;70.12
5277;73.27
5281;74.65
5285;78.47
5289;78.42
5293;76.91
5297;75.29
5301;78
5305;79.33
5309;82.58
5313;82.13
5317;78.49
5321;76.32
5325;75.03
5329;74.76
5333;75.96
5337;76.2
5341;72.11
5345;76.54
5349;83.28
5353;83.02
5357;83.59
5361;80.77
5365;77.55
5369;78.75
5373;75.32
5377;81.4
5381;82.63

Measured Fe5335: 2.3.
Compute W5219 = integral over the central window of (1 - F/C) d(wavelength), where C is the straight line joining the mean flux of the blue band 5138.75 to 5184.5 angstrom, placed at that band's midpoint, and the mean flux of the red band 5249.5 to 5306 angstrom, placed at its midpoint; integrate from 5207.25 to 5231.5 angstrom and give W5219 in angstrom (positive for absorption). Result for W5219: -0.3 angstrom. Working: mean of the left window 64.2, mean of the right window 74.1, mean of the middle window 69.8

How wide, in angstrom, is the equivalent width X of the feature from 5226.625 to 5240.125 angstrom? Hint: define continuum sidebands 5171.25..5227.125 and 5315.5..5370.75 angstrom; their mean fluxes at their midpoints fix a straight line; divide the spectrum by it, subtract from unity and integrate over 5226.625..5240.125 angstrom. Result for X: -1.1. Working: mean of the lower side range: 66.1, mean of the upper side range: 78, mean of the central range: 74.4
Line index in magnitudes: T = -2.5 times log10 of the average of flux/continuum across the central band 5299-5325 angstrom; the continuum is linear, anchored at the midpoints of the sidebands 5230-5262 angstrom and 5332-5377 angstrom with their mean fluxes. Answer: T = -0.02 mag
